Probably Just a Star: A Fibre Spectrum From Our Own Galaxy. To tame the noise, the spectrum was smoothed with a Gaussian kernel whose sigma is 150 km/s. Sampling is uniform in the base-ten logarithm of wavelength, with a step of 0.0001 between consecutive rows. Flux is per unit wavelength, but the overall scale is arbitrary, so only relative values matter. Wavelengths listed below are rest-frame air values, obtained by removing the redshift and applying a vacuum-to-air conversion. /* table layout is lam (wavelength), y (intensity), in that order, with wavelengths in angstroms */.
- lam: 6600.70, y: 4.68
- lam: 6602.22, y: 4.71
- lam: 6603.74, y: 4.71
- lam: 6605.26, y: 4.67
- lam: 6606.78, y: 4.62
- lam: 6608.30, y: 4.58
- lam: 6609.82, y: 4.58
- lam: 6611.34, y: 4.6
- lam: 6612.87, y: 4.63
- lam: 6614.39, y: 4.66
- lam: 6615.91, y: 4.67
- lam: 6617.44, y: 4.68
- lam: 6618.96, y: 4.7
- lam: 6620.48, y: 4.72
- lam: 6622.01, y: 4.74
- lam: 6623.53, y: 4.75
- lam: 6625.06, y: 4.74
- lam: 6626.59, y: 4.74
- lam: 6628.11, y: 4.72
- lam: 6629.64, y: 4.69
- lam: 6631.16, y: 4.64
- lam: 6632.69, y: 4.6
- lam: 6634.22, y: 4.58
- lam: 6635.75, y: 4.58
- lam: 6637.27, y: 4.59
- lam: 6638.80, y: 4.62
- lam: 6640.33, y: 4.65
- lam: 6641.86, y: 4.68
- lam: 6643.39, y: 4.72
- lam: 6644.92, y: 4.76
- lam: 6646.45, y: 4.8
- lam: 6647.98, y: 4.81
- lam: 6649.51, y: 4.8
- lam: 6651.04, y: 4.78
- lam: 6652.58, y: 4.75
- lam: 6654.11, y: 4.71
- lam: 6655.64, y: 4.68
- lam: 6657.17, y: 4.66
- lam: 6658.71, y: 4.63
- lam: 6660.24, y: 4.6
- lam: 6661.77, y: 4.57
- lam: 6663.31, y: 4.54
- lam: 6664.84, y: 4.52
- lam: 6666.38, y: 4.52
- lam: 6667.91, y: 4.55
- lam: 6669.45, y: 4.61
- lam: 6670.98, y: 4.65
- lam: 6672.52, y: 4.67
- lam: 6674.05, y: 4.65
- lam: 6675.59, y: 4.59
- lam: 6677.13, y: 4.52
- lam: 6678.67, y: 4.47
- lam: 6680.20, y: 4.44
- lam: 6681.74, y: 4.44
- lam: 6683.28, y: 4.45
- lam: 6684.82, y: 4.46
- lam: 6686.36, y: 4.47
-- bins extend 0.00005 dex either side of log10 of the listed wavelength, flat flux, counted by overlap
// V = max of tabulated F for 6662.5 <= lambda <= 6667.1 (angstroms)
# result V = 4.54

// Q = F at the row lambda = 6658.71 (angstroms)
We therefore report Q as 4.63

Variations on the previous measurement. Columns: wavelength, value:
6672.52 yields 4.67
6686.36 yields 4.47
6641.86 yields 4.68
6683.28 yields 4.45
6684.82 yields 4.46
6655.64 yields 4.68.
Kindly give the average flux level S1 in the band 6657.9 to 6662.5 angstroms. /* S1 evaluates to 4.6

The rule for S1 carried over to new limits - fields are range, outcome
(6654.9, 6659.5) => 4.66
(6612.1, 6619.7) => 4.67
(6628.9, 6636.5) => 4.62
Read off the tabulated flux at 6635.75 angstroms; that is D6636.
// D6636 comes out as 4.58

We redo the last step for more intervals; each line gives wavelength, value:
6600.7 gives 4.68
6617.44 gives 4.68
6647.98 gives 4.81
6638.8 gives 4.62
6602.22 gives 4.71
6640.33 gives 4.65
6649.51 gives 4.8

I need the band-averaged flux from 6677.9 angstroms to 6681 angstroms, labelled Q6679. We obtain 4.46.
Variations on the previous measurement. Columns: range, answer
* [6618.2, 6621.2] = 4.72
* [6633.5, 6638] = 4.59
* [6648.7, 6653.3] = 4.77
